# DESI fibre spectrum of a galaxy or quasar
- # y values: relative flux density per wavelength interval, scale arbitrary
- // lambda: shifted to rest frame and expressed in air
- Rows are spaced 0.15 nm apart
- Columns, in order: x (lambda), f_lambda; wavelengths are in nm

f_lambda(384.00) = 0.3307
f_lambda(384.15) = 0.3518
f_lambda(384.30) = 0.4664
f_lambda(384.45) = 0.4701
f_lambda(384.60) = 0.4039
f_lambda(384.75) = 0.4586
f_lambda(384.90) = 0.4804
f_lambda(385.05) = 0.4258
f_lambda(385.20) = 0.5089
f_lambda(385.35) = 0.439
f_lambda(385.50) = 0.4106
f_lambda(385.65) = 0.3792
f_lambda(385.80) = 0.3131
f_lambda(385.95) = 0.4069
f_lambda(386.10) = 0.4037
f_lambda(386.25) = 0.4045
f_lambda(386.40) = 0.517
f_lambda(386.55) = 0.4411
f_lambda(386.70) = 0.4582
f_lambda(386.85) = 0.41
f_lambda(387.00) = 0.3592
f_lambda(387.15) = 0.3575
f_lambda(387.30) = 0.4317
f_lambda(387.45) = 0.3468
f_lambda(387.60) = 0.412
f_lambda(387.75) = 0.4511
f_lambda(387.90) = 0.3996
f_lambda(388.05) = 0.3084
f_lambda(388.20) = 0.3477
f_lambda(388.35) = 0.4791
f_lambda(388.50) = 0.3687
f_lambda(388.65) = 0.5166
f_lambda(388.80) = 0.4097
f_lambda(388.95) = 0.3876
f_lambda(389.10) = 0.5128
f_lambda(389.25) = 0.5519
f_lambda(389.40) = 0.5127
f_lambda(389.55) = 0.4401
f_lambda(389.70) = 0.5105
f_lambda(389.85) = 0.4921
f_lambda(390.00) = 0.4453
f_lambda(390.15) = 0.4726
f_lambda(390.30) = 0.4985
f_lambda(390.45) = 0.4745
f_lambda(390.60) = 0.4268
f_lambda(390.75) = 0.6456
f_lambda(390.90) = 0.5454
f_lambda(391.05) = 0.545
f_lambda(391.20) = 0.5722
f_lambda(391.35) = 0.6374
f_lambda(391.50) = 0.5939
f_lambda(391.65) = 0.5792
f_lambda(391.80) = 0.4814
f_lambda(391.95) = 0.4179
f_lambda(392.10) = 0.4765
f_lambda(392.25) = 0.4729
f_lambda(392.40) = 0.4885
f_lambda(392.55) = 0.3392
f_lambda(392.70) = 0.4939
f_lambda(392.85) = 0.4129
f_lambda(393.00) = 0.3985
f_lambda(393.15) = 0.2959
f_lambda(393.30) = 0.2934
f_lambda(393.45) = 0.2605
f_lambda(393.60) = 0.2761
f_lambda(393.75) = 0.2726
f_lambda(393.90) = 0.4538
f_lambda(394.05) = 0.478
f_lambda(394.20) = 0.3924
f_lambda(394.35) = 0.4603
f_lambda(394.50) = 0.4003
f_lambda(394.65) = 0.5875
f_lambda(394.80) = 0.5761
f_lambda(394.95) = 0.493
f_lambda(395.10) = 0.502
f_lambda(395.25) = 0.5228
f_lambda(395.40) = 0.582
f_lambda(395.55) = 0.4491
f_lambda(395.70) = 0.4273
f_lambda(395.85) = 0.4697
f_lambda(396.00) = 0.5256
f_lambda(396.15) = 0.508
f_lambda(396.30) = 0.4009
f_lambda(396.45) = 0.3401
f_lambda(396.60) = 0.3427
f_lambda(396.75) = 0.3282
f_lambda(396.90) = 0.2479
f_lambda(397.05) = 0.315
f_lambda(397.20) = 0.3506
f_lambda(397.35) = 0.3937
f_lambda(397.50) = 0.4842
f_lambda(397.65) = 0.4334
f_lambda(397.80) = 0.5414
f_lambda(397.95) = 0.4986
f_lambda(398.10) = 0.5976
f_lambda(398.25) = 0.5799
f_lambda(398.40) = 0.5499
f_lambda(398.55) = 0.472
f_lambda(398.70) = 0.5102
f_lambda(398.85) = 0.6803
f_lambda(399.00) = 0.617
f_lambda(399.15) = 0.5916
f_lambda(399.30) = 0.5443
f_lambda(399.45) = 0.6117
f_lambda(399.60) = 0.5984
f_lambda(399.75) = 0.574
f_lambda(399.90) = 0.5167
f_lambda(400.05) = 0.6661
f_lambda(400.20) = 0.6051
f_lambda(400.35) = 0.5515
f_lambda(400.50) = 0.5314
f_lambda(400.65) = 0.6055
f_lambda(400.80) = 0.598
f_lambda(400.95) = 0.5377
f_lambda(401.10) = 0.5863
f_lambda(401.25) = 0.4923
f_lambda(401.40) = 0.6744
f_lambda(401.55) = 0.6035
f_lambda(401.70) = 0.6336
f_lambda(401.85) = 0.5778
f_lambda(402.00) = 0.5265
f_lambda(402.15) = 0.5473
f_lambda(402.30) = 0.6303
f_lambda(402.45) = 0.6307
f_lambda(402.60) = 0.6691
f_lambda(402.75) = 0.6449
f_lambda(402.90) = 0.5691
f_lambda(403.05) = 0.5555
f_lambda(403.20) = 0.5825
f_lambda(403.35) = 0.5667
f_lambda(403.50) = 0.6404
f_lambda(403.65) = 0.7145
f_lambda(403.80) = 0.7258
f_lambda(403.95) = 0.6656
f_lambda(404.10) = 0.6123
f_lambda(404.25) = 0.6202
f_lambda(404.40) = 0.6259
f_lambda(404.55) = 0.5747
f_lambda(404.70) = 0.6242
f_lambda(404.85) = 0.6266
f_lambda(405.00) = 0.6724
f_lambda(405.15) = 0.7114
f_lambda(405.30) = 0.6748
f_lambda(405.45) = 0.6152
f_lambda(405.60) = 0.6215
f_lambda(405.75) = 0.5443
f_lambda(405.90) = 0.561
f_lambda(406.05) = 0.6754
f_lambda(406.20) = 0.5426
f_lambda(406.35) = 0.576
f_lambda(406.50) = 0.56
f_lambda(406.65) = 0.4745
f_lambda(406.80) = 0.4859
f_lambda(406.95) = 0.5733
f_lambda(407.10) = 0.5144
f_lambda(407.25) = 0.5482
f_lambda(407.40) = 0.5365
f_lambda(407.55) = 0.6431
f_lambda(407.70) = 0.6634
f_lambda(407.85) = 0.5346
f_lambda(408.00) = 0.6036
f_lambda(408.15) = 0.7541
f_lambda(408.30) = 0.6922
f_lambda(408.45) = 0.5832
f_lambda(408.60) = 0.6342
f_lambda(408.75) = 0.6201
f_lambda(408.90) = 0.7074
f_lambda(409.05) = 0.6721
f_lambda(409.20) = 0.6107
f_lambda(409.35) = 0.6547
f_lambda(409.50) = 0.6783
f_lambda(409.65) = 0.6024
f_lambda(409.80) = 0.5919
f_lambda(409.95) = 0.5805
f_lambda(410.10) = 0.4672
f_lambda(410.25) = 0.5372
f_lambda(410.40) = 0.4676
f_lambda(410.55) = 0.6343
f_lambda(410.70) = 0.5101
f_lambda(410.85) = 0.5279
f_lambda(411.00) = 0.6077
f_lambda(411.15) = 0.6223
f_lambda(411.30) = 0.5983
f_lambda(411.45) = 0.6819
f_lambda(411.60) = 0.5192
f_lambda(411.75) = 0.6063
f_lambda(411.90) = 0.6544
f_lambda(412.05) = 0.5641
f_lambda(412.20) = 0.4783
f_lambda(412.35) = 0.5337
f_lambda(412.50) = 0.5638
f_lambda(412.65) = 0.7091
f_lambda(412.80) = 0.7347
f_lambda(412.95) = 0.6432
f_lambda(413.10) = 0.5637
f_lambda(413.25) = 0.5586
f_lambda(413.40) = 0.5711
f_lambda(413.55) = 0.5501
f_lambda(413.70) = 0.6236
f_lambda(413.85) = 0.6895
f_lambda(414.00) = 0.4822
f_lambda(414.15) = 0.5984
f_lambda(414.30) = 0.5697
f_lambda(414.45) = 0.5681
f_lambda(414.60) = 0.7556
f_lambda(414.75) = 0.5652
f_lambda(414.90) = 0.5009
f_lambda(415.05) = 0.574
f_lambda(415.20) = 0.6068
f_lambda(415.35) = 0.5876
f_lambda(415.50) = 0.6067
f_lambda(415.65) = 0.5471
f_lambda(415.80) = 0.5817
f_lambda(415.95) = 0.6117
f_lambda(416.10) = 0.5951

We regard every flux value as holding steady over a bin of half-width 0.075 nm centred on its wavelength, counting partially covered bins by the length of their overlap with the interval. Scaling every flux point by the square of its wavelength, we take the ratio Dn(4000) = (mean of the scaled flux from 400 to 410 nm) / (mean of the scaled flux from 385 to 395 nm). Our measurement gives 1.48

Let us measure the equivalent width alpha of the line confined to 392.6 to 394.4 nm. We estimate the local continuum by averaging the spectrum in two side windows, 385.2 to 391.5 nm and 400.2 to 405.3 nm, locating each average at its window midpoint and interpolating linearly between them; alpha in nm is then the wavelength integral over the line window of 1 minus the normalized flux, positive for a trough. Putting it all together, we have 0.48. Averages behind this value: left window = 0.452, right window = 0.611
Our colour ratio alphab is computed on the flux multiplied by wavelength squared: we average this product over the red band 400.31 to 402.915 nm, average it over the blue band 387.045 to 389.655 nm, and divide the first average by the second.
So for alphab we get 1.48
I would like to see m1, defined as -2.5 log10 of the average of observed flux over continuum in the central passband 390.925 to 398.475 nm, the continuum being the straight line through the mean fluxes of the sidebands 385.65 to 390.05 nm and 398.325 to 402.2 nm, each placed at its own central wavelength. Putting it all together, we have 0.13 mag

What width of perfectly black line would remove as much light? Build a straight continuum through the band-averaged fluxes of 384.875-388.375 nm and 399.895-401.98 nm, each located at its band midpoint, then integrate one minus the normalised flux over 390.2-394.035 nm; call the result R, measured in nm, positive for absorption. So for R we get 0.16 nm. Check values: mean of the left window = 0.41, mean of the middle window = 0.455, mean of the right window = 0.585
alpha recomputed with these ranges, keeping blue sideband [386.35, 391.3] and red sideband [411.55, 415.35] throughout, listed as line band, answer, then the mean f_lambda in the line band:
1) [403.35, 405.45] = -0.41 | 0.649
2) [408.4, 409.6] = -0.17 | 0.645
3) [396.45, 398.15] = 0.33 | 0.406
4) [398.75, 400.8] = -0.30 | 0.591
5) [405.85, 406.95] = 0.00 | 0.555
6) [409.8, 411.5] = 0.03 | 0.566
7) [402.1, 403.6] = -0.20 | 0.606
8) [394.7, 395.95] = -0.03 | 0.505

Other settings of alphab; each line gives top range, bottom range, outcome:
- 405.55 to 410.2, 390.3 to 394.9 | 1.40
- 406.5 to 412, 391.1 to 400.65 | 1.32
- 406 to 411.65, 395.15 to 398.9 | 1.36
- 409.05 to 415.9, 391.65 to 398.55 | 1.47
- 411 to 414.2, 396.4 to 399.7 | 1.32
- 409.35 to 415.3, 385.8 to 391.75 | 1.43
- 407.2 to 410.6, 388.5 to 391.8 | 1.32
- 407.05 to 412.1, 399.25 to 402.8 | 1.06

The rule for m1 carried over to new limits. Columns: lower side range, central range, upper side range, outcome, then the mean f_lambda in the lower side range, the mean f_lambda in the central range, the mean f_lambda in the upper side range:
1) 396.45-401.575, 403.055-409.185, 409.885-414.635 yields -0.11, 0.521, 0.614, 0.585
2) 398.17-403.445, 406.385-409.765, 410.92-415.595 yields -0.03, 0.584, 0.606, 0.596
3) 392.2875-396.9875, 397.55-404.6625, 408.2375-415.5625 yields -0.21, 0.42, 0.589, 0.597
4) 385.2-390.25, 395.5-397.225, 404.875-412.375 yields 0.26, 0.429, 0.392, 0.595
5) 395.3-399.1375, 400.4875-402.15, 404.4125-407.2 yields -0.10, 0.468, 0.579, 0.591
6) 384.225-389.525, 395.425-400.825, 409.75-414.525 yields -0.01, 0.427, 0.501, 0.581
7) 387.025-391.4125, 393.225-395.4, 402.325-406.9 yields 0.19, 0.464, 0.432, 0.612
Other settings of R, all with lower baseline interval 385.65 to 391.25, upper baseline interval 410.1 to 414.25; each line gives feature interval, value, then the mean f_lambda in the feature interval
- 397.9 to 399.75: -0.238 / 0.572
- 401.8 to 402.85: -0.152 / 0.604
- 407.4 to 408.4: -0.141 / 0.638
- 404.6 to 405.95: -0.209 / 0.628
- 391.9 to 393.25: 0.146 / 0.419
